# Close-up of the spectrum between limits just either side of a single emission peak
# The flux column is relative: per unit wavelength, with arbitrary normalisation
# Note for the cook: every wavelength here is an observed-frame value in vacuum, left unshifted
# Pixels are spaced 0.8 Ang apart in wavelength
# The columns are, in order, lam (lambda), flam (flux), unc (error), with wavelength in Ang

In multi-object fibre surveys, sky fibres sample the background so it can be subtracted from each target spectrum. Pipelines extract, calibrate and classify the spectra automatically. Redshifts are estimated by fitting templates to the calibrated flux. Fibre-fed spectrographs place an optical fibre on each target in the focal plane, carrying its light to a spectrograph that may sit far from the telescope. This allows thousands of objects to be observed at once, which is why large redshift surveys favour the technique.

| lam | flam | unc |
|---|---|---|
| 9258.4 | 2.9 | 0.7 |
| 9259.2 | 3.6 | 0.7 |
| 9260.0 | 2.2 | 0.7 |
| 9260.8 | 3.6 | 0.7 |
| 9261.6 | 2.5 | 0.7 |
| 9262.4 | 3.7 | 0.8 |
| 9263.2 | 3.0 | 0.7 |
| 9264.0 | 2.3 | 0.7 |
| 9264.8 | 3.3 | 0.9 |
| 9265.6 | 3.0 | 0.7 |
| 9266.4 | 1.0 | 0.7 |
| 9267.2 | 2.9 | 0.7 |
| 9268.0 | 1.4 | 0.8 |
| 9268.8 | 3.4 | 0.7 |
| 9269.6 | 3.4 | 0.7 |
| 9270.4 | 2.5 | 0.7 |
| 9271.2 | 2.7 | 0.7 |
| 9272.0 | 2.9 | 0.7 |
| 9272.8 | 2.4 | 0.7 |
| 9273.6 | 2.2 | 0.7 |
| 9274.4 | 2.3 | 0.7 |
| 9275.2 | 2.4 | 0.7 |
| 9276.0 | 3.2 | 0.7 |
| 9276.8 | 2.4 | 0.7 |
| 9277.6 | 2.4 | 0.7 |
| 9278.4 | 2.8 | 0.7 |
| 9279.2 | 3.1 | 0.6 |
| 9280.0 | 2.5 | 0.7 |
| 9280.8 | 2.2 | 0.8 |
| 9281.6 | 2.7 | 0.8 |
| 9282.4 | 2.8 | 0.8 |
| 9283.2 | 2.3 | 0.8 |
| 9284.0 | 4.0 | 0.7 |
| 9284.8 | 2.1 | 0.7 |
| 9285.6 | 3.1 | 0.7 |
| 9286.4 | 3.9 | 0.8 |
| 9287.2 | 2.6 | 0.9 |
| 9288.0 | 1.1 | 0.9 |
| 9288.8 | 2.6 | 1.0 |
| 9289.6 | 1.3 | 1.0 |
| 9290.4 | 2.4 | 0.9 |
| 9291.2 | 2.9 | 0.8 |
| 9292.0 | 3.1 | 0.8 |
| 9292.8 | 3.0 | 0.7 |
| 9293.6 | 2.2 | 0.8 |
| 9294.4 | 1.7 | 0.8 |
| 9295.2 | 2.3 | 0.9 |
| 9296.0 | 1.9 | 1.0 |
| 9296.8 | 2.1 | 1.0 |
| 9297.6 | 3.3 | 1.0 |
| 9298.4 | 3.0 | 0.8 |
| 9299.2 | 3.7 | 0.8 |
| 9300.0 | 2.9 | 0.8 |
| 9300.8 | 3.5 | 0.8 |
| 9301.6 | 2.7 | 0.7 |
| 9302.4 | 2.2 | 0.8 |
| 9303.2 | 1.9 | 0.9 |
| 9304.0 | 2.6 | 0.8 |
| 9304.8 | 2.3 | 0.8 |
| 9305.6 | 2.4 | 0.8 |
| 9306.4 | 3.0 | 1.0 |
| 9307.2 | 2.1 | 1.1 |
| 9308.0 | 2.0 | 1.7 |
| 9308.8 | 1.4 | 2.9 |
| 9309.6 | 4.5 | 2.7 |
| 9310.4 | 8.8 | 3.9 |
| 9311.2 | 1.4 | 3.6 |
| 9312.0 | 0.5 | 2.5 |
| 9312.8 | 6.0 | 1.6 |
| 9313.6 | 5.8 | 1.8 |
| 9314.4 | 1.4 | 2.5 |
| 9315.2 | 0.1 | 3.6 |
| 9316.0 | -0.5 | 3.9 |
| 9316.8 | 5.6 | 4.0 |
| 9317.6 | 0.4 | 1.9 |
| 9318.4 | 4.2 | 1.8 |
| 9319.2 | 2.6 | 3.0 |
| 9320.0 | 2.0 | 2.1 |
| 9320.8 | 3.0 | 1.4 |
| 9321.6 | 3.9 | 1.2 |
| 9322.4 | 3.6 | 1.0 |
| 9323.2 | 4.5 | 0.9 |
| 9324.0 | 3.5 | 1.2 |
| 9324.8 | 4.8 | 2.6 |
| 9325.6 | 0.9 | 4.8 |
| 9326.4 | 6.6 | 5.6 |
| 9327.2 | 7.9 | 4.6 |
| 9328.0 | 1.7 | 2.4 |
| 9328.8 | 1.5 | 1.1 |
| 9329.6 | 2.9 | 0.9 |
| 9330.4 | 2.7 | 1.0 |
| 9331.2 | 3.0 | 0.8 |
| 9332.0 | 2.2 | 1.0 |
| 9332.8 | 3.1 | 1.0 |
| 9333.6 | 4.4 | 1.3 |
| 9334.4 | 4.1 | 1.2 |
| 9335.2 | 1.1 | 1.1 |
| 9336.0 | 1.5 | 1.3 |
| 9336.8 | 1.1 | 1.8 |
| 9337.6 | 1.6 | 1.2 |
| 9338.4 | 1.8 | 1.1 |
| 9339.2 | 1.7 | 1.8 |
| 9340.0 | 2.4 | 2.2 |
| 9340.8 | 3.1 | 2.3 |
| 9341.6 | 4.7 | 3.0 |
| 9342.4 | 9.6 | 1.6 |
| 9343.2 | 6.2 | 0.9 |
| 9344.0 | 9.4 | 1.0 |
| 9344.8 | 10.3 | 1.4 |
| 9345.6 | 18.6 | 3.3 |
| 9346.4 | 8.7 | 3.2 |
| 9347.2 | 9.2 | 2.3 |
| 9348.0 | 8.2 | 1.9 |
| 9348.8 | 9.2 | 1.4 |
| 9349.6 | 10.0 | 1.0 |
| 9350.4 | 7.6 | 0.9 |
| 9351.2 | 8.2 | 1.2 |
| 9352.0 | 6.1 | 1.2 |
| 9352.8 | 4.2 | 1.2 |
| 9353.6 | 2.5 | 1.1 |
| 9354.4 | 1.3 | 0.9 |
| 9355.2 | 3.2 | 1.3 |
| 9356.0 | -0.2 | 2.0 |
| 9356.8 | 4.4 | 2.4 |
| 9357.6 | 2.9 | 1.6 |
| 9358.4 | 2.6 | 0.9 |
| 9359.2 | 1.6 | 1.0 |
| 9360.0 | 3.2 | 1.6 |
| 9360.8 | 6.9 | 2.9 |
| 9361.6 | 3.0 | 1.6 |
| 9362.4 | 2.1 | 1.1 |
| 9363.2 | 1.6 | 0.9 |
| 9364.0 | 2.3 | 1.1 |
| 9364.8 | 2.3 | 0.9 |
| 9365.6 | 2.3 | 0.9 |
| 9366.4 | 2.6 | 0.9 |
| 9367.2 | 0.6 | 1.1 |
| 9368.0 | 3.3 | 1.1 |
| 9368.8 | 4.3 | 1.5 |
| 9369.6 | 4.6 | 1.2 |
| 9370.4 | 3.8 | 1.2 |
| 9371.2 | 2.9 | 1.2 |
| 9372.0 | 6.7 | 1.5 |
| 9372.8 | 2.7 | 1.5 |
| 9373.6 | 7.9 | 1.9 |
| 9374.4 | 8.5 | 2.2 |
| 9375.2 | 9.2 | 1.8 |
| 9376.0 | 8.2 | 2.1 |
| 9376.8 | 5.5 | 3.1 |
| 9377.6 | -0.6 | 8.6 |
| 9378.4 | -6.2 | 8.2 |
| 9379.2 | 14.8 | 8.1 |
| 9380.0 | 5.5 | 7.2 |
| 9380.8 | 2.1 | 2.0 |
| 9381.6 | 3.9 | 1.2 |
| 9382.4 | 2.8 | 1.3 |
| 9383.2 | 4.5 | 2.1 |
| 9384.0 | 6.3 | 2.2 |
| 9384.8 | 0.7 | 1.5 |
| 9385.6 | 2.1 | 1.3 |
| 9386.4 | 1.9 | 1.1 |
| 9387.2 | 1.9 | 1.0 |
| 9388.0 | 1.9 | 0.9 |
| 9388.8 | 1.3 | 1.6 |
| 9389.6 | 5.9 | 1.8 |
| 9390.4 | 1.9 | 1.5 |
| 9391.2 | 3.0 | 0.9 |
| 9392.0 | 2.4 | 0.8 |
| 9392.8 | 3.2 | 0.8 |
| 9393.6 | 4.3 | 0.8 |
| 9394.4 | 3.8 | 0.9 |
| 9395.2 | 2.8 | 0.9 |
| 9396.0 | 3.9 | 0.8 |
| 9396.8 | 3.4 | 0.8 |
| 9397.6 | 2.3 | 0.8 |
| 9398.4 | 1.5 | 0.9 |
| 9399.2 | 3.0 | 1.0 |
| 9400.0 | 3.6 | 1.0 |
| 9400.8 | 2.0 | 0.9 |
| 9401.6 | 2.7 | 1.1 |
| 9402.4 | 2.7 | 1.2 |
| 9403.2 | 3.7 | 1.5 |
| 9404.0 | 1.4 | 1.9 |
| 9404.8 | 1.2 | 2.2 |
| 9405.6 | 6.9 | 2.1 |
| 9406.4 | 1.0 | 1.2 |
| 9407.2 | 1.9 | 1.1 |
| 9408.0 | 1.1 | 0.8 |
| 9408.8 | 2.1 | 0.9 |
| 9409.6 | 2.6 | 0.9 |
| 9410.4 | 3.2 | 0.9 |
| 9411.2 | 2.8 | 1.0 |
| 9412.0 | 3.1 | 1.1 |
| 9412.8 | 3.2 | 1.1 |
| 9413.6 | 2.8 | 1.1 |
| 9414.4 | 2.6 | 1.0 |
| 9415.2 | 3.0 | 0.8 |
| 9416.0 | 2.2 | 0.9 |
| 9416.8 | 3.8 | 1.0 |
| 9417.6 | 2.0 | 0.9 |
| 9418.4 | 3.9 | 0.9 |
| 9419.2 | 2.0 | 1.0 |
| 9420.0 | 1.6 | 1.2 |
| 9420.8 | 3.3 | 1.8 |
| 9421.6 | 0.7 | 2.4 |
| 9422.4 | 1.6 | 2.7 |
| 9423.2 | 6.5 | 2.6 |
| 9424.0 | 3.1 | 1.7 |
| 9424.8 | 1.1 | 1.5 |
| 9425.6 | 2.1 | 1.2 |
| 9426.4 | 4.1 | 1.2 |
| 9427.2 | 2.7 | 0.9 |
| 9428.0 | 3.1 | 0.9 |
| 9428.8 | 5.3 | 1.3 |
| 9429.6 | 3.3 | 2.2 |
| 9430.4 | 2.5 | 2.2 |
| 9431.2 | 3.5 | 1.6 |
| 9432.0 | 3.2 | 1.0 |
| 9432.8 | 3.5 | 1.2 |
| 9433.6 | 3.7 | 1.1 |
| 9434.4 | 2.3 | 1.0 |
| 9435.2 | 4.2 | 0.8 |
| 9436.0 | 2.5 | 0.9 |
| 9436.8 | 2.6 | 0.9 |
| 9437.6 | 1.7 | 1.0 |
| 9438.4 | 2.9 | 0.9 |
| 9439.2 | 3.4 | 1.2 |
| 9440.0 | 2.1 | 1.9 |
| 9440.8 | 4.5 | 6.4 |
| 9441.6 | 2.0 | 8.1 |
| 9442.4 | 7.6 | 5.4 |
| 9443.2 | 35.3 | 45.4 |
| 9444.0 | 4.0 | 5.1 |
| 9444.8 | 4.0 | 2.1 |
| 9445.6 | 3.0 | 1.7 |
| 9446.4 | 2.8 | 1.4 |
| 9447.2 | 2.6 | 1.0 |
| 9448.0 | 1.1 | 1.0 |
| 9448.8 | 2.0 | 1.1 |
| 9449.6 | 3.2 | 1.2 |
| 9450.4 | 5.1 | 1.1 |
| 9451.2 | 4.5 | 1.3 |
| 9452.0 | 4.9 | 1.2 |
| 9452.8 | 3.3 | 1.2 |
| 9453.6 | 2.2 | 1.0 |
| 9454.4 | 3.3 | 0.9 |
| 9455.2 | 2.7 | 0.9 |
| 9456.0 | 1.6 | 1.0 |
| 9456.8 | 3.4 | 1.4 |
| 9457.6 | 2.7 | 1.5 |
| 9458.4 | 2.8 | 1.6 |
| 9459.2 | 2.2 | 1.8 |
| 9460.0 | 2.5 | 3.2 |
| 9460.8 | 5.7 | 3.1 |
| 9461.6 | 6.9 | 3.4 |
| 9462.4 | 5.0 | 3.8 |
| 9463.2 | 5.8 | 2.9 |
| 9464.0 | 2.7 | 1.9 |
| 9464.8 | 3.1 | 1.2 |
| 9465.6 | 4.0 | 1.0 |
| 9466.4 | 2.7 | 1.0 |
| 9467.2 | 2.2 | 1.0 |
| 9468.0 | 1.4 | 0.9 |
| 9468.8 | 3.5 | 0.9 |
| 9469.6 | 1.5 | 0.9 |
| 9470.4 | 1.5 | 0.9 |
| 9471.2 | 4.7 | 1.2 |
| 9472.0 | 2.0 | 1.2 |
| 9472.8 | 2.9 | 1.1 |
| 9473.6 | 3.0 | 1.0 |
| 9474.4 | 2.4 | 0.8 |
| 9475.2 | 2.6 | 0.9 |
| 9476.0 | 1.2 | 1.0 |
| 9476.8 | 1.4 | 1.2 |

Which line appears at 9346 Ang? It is H-alpha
